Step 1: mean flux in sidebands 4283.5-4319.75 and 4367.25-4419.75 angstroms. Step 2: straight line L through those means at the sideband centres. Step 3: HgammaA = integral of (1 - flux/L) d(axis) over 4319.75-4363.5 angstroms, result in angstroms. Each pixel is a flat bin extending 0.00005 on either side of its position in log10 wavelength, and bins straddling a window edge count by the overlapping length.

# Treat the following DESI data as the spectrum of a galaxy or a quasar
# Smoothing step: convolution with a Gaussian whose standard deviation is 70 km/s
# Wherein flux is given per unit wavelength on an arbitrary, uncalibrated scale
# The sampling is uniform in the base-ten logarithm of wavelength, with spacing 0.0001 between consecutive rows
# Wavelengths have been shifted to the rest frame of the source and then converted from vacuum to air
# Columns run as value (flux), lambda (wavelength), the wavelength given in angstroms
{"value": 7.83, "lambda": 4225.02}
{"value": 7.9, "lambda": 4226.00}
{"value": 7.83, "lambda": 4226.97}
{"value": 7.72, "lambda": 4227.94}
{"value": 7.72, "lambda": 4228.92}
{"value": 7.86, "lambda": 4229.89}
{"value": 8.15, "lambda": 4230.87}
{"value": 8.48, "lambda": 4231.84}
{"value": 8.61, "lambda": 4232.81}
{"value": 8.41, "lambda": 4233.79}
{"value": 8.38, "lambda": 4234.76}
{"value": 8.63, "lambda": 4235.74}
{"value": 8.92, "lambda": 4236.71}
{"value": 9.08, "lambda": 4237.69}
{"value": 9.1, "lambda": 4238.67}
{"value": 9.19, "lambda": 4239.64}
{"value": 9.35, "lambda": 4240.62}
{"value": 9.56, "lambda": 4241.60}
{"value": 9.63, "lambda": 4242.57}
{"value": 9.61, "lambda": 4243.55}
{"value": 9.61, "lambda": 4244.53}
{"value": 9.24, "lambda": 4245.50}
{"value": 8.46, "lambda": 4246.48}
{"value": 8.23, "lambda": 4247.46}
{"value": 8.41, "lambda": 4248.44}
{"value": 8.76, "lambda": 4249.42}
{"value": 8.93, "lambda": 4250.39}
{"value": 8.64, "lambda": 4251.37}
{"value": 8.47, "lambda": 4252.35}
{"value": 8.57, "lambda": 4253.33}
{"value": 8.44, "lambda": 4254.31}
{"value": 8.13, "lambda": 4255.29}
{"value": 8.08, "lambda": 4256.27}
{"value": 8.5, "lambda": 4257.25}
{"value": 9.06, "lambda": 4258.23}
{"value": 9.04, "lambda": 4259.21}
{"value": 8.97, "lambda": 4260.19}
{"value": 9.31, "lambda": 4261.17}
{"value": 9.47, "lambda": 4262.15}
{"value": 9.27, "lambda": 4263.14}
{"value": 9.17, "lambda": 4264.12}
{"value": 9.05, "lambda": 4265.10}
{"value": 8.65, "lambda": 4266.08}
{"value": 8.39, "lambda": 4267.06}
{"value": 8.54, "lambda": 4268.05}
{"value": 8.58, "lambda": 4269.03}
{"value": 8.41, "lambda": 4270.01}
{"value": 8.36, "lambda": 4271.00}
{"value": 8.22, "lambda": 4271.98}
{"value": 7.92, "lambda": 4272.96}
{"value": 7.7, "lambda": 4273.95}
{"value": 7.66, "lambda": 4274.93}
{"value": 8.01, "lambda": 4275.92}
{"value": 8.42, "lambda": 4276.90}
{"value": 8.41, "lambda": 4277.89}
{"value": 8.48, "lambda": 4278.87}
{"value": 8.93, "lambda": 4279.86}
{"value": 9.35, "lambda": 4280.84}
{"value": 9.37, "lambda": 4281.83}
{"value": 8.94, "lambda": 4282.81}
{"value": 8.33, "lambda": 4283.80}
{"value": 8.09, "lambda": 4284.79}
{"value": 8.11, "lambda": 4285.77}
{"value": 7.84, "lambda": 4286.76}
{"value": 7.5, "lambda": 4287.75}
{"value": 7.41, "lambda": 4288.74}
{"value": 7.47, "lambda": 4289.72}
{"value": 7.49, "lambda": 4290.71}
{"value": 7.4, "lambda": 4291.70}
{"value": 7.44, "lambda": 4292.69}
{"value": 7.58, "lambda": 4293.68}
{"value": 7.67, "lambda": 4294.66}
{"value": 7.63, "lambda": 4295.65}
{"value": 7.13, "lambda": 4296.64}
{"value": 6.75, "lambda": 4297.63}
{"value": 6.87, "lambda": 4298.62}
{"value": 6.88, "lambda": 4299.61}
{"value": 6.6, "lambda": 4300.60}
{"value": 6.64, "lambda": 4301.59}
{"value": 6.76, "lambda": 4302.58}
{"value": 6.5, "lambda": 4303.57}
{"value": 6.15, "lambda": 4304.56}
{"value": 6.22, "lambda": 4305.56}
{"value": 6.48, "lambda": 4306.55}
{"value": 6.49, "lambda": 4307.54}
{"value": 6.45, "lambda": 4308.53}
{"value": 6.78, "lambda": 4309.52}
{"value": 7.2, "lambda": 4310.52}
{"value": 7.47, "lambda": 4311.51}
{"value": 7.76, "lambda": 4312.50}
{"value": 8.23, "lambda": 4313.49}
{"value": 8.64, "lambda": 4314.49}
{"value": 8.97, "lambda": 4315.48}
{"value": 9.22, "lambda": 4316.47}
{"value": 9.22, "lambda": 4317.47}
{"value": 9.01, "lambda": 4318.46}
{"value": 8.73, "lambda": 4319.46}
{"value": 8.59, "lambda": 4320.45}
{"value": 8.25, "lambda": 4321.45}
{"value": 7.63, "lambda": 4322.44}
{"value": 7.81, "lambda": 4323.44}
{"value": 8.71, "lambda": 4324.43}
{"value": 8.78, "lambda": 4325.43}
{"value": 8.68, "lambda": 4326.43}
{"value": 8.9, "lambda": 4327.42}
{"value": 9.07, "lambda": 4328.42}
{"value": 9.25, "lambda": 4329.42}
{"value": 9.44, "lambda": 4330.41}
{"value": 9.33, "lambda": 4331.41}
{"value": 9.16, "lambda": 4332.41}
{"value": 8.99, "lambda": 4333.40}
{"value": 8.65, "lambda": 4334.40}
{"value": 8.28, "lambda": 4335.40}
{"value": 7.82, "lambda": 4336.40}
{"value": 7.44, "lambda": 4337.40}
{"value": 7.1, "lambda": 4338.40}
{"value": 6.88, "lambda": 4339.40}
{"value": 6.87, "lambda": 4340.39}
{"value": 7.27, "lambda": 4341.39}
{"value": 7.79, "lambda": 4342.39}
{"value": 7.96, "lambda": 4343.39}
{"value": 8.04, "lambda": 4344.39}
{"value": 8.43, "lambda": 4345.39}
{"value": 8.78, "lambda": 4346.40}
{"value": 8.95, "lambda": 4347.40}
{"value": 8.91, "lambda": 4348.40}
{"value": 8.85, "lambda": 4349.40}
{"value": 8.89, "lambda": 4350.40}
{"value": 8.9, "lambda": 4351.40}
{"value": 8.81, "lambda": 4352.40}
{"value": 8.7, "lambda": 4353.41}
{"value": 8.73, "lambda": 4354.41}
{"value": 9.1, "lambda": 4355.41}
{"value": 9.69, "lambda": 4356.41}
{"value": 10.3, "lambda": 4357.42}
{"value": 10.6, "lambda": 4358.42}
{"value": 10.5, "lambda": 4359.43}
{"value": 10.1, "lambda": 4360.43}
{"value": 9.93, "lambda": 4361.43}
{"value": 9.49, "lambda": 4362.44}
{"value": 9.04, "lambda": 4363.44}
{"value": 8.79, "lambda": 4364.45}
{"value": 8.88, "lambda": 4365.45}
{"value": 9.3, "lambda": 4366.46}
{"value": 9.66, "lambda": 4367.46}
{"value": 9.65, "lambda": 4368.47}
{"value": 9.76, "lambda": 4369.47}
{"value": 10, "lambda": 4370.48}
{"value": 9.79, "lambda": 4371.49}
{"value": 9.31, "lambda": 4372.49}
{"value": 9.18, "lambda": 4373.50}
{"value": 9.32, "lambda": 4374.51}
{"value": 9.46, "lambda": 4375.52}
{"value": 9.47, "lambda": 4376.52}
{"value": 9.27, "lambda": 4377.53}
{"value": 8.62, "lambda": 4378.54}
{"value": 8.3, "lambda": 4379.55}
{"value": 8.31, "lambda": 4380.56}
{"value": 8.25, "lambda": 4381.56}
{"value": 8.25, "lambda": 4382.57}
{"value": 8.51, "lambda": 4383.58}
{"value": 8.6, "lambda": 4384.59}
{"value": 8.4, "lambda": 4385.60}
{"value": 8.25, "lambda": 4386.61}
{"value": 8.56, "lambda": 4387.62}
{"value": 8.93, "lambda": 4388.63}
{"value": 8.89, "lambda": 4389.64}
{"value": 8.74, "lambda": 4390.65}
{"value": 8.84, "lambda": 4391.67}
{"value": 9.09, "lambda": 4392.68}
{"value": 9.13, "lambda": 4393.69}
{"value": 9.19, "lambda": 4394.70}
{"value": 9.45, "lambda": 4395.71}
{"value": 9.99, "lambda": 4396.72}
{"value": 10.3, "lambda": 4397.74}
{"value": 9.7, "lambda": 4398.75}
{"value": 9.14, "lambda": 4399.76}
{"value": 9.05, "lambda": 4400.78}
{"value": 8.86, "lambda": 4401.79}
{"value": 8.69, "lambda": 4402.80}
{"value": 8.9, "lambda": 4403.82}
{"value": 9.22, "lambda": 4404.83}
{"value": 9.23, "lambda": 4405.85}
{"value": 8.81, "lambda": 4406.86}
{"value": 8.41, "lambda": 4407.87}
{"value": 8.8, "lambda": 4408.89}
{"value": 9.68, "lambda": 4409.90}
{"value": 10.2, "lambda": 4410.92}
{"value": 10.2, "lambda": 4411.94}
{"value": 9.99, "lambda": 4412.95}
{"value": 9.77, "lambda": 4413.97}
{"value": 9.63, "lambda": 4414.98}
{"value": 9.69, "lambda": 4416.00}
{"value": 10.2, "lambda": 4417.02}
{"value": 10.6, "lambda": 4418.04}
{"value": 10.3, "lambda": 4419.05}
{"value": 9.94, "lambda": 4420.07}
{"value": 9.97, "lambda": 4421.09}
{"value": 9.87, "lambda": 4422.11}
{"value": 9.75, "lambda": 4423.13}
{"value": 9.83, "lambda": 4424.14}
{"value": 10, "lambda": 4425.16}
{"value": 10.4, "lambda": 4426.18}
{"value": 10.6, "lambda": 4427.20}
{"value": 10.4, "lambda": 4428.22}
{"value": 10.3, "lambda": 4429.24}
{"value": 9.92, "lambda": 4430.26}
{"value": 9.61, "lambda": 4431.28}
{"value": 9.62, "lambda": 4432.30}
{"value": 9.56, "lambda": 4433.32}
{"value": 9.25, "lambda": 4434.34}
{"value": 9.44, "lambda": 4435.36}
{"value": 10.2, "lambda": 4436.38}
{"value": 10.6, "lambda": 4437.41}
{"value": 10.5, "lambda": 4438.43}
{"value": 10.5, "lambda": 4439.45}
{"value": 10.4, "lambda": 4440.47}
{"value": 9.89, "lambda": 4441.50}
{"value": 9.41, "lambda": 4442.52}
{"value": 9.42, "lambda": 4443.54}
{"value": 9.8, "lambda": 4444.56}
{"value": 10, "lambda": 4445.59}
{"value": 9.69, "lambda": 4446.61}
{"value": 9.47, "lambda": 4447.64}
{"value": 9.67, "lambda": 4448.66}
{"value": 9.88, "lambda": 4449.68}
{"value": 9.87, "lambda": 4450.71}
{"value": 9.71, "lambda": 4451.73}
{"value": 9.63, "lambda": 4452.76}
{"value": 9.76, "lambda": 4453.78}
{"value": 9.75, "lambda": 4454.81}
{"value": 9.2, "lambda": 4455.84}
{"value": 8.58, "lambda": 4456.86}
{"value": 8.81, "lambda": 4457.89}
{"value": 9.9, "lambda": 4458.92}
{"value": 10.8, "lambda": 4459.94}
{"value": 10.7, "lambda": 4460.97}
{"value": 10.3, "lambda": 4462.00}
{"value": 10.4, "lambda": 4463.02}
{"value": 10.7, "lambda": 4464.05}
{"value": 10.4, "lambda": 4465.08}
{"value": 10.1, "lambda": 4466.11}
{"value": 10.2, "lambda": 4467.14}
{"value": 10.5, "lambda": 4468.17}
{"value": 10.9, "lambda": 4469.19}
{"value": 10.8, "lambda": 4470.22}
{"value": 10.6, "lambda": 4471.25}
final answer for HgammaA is -2.4 angstroms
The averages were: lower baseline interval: 7.48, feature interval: 8.71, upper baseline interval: 9.24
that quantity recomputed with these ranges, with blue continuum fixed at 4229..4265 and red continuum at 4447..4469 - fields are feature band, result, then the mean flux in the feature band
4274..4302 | 3.8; 7.8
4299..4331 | 4.6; 7.86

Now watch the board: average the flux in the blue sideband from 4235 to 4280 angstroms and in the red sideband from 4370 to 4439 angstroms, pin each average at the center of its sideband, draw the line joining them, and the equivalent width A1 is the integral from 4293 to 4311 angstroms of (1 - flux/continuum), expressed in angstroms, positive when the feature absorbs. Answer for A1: 4.3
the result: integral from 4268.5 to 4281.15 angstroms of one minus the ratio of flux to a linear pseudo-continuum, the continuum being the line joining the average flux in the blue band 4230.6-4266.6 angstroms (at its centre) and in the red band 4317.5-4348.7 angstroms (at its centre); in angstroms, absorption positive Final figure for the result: 0.6 angstroms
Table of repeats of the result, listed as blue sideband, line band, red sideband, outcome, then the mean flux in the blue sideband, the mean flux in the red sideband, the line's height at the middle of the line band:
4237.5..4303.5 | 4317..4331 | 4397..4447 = 0.2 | 8.33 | 9.76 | 8.84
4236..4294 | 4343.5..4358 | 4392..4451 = 0.4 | 8.56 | 9.72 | 9.2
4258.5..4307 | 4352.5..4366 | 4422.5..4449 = -0.8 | 7.95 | 9.93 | 8.94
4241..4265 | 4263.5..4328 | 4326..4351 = 5.4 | 8.9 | 8.39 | 8.65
